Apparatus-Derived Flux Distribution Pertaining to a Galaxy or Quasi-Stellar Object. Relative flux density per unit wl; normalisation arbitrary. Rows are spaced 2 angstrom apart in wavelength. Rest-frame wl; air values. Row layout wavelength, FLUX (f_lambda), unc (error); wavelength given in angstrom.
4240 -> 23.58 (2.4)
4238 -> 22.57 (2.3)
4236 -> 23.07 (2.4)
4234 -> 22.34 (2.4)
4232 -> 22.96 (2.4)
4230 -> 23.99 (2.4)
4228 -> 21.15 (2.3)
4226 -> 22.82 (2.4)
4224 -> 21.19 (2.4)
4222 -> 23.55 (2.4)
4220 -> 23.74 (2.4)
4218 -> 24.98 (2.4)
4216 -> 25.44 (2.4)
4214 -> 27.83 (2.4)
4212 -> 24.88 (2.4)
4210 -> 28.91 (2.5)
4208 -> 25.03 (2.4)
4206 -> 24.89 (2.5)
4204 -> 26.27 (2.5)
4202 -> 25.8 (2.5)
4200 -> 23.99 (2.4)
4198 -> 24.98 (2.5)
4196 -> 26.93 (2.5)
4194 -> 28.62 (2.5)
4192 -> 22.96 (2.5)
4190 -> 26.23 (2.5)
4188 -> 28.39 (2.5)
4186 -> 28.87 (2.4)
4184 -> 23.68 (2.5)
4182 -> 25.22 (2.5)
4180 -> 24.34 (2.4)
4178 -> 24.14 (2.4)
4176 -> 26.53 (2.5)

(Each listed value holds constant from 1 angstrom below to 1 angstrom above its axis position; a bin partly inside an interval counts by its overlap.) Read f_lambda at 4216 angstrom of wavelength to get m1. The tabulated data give 25.44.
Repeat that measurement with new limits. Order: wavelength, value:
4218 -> 24.98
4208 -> 25.03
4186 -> 28.87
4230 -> 23.99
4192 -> 22.96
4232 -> 22.96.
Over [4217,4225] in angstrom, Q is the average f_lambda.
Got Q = 23.4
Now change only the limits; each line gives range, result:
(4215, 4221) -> 24.7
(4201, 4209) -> 25.5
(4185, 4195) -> 27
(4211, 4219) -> 25.8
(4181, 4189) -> 26.5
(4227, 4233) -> 22.7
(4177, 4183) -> 24.6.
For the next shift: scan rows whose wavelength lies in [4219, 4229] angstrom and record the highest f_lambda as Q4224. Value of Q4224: 23.74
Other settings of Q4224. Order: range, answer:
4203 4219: 28.91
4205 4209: 25.03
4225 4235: 23.99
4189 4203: 28.62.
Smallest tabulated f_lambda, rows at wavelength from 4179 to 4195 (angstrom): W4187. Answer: 22.96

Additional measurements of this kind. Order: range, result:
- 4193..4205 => 23.99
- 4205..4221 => 23.74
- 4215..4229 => 21.15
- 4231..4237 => 22.34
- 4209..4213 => 24.88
